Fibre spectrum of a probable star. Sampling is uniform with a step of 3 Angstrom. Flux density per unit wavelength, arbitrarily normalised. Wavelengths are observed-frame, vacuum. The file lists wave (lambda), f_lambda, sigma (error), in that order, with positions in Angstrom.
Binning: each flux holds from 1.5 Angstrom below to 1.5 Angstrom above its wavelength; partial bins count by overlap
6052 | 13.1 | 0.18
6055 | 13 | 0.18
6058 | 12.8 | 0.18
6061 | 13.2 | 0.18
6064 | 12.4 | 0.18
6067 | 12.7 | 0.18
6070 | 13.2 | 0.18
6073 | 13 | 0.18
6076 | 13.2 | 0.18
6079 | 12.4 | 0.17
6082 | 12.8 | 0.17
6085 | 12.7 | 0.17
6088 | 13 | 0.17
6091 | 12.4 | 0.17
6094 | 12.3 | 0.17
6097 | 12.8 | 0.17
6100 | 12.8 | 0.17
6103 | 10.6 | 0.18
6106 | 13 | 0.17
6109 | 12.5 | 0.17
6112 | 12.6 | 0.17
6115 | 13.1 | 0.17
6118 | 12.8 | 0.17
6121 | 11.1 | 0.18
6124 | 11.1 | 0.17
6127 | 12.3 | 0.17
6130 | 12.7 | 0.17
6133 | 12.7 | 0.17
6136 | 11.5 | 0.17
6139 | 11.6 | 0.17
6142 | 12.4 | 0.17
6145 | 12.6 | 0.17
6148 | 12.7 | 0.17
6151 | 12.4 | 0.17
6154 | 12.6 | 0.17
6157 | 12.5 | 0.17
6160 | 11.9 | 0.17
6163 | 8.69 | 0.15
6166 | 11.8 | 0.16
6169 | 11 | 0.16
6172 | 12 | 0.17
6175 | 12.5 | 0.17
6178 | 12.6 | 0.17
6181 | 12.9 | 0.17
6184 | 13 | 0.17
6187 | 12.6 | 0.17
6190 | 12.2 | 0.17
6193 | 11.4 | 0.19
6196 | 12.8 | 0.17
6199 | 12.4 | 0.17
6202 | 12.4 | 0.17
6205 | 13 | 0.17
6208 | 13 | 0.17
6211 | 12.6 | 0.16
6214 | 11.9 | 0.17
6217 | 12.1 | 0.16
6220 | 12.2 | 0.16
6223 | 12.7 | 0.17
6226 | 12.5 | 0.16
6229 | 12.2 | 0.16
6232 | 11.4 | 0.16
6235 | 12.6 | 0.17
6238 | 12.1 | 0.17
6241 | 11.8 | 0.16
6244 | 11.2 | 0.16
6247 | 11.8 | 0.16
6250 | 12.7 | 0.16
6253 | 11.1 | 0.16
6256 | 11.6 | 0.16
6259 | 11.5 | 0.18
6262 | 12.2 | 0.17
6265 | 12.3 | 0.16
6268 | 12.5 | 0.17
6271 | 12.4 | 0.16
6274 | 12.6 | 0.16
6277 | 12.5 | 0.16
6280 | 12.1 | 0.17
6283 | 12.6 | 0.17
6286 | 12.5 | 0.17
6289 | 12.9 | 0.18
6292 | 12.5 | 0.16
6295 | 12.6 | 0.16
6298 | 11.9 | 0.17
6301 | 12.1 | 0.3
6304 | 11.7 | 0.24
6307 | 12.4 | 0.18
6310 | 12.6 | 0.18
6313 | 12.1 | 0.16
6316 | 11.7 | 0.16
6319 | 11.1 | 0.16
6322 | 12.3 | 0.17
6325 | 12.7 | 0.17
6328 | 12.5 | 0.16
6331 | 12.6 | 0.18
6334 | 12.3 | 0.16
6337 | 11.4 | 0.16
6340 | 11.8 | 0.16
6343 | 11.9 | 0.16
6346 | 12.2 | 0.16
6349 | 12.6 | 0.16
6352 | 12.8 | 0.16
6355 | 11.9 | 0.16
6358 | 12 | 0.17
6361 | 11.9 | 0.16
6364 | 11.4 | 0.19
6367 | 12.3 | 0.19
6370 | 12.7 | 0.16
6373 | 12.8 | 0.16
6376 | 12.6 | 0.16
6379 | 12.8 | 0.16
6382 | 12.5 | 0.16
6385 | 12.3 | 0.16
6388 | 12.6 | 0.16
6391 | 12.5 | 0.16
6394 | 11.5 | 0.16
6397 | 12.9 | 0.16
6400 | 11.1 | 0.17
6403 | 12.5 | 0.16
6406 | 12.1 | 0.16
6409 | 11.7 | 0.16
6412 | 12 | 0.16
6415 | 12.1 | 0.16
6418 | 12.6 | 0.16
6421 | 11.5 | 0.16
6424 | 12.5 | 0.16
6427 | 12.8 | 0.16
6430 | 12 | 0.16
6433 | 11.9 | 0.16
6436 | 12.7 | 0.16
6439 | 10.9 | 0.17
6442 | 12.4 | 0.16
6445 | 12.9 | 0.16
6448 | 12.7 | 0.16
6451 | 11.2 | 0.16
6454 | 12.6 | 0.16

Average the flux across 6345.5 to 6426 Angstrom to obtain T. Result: 12.2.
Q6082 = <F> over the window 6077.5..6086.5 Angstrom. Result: 12.6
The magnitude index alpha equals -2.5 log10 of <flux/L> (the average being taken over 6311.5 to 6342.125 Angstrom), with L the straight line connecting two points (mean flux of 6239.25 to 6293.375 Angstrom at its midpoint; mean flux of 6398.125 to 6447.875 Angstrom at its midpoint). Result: 0.01 mag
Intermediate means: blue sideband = 12.2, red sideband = 12.1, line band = 12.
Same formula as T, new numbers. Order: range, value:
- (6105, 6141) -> 12.2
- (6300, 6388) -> 12.2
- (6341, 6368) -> 12.1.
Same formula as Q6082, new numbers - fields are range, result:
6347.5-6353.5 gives 12.7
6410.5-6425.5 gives 12.1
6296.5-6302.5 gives 12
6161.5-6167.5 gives 10.2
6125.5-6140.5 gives 12.2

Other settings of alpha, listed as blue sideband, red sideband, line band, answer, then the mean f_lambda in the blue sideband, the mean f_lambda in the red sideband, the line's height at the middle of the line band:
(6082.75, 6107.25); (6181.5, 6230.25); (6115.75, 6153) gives 0.02 mag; 12.5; 12.4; 12.5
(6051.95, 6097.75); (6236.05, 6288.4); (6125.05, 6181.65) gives 0.04 mag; 12.8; 12.1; 12.5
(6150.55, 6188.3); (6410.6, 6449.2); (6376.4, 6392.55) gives -0.03 mag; 12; 12.2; 12.2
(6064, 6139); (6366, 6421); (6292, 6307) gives 0.02 mag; 12.5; 12.3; 12.3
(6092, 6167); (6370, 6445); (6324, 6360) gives 0.00 mag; 12.1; 12.2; 12.2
